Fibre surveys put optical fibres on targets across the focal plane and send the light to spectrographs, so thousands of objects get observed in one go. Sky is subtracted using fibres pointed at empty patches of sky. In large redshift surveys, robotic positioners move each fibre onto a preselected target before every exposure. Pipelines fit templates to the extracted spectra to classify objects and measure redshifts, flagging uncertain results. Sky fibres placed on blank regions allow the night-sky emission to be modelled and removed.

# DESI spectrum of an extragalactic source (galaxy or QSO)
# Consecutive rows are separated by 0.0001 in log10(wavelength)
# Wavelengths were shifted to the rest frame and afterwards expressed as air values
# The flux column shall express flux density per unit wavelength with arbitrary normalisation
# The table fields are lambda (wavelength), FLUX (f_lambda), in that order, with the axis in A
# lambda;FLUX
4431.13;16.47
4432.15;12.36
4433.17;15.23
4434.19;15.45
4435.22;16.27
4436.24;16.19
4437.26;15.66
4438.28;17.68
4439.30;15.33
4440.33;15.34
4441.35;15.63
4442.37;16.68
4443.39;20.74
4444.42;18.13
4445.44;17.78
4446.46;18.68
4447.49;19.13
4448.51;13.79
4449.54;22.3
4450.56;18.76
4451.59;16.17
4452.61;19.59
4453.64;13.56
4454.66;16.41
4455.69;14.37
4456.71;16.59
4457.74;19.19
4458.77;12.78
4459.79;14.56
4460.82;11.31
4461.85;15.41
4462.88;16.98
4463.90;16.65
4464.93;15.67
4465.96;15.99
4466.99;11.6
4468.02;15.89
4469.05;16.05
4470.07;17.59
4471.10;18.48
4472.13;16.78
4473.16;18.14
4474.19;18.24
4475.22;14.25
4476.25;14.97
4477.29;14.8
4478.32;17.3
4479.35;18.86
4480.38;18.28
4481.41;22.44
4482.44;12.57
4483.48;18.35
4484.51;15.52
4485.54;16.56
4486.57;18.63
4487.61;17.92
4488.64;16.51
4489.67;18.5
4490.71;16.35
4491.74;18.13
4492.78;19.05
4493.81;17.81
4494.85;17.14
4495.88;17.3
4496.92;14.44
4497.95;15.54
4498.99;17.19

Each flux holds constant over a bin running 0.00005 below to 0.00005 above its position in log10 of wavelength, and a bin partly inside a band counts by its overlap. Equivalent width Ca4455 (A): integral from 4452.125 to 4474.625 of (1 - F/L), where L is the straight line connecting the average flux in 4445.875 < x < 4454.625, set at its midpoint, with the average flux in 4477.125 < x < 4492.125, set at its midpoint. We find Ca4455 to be 2.1 A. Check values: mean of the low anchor 17.7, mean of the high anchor 17.4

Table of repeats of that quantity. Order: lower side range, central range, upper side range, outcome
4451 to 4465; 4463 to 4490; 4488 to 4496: -0.1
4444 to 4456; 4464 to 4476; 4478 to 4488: 0.9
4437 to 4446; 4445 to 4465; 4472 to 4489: 0.7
